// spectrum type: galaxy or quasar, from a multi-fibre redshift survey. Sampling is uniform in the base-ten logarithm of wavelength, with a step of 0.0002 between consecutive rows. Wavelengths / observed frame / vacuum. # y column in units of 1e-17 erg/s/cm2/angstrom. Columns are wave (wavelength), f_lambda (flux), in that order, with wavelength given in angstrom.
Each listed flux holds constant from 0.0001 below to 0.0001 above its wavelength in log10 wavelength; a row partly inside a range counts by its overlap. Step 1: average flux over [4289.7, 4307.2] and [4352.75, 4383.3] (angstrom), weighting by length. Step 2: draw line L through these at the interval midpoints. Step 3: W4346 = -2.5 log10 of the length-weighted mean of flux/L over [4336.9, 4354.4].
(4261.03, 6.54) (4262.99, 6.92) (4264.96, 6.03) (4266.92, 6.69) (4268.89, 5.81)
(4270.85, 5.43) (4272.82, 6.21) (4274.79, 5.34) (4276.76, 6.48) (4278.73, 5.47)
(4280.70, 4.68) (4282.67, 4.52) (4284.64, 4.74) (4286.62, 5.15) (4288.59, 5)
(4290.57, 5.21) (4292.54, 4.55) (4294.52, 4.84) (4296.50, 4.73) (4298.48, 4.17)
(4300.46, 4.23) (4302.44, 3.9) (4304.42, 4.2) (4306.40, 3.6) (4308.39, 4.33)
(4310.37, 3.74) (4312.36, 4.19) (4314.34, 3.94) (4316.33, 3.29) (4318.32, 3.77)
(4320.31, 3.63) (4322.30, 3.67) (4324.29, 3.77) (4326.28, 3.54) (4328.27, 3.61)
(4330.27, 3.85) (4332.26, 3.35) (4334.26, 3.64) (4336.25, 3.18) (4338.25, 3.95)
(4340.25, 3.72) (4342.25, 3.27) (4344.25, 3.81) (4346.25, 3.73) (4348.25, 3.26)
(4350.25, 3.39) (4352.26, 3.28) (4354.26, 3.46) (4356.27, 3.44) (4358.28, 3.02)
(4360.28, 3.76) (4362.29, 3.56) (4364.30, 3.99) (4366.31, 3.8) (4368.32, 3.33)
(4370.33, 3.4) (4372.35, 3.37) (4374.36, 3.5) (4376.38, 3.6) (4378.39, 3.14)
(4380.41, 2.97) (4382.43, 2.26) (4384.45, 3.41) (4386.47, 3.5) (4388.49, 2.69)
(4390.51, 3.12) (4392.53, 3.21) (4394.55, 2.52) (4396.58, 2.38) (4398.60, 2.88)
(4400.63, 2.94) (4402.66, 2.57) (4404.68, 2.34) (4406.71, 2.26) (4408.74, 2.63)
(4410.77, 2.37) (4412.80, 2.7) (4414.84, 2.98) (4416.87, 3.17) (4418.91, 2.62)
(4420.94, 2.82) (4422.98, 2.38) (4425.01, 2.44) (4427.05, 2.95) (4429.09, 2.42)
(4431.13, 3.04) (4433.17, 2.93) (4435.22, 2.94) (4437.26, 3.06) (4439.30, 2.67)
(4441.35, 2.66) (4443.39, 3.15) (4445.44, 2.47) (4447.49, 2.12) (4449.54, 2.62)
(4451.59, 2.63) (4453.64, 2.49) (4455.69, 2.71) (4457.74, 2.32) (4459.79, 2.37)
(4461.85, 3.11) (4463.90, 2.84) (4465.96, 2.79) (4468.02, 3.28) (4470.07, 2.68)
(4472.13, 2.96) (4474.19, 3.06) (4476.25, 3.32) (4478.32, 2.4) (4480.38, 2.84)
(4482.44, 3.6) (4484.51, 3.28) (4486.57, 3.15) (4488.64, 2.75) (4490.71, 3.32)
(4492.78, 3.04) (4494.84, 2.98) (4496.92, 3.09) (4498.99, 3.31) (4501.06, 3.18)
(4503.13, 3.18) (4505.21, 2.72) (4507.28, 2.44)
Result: 0.05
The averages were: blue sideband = 4.39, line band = 3.54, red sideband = 3.38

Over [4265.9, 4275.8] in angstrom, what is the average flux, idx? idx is 5.9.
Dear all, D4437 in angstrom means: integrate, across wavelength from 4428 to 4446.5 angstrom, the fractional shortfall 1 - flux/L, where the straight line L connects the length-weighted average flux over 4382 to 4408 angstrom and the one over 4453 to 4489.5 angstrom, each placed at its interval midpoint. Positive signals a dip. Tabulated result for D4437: 0.19 angstrom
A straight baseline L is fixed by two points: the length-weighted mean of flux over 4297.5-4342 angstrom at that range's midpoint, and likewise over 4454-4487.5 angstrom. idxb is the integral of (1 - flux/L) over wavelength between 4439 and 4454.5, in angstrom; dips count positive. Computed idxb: 2.3 angstrom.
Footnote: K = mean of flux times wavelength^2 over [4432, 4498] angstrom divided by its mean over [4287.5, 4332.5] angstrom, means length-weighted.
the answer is 0.8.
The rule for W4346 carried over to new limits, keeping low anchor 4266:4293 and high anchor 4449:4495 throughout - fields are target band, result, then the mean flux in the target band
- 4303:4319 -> 0.27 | 3.89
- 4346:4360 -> 0.30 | 3.37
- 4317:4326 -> 0.30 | 3.68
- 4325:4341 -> 0.29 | 3.61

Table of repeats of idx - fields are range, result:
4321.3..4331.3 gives 3.69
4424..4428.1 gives 2.69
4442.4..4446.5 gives 2.8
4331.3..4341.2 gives 3.57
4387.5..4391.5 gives 2.91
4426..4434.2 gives 2.83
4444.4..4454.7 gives 2.47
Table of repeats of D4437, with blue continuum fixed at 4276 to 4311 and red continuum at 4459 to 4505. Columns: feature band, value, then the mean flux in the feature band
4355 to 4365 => 1.30 angstrom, 3.54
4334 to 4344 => 1.61 angstrom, 3.57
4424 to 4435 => 2.22 angstrom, 2.77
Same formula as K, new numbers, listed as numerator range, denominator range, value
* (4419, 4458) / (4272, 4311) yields 0.60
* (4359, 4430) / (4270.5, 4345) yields 0.72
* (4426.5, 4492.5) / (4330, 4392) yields 0.87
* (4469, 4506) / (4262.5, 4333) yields 0.72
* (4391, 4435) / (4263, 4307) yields 0.56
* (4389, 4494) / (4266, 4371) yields 0.71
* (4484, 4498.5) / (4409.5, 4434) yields 1.17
